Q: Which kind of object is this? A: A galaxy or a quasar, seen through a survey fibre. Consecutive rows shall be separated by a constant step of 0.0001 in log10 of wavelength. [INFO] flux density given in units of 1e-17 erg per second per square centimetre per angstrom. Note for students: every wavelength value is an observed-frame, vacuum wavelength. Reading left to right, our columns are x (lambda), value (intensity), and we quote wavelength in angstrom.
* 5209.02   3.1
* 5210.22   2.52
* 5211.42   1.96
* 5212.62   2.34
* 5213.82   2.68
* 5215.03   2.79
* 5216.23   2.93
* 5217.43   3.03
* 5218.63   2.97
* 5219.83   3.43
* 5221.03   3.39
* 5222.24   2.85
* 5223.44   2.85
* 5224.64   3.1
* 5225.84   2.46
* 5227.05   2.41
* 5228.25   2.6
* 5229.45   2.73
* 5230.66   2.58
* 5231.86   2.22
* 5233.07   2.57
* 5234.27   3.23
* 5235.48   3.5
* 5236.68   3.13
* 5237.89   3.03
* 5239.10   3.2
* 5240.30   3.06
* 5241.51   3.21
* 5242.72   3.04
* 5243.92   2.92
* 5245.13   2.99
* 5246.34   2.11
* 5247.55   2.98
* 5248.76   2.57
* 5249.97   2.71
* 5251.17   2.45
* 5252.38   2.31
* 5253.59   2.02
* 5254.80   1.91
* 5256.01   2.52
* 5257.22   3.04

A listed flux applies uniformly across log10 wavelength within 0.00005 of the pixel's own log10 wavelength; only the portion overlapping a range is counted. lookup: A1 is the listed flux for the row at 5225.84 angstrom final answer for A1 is 2.46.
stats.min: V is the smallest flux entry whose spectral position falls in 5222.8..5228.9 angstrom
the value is 2.41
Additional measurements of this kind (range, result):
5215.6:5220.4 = 2.93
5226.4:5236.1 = 2.22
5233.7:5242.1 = 3.03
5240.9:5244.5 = 2.92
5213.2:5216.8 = 2.68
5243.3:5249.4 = 2.11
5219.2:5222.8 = 2.85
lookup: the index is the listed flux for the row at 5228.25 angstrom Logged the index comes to 2.6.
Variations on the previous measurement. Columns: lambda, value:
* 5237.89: 3.03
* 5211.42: 1.96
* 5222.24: 2.85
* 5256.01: 2.52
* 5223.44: 2.85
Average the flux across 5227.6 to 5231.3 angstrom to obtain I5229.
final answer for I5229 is 2.63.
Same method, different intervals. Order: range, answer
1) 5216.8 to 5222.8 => 3.13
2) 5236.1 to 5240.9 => 3.1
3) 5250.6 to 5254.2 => 2.26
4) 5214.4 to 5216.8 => 2.85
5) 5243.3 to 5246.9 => 2.68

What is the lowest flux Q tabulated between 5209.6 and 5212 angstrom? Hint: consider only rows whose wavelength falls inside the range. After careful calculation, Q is 1.96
